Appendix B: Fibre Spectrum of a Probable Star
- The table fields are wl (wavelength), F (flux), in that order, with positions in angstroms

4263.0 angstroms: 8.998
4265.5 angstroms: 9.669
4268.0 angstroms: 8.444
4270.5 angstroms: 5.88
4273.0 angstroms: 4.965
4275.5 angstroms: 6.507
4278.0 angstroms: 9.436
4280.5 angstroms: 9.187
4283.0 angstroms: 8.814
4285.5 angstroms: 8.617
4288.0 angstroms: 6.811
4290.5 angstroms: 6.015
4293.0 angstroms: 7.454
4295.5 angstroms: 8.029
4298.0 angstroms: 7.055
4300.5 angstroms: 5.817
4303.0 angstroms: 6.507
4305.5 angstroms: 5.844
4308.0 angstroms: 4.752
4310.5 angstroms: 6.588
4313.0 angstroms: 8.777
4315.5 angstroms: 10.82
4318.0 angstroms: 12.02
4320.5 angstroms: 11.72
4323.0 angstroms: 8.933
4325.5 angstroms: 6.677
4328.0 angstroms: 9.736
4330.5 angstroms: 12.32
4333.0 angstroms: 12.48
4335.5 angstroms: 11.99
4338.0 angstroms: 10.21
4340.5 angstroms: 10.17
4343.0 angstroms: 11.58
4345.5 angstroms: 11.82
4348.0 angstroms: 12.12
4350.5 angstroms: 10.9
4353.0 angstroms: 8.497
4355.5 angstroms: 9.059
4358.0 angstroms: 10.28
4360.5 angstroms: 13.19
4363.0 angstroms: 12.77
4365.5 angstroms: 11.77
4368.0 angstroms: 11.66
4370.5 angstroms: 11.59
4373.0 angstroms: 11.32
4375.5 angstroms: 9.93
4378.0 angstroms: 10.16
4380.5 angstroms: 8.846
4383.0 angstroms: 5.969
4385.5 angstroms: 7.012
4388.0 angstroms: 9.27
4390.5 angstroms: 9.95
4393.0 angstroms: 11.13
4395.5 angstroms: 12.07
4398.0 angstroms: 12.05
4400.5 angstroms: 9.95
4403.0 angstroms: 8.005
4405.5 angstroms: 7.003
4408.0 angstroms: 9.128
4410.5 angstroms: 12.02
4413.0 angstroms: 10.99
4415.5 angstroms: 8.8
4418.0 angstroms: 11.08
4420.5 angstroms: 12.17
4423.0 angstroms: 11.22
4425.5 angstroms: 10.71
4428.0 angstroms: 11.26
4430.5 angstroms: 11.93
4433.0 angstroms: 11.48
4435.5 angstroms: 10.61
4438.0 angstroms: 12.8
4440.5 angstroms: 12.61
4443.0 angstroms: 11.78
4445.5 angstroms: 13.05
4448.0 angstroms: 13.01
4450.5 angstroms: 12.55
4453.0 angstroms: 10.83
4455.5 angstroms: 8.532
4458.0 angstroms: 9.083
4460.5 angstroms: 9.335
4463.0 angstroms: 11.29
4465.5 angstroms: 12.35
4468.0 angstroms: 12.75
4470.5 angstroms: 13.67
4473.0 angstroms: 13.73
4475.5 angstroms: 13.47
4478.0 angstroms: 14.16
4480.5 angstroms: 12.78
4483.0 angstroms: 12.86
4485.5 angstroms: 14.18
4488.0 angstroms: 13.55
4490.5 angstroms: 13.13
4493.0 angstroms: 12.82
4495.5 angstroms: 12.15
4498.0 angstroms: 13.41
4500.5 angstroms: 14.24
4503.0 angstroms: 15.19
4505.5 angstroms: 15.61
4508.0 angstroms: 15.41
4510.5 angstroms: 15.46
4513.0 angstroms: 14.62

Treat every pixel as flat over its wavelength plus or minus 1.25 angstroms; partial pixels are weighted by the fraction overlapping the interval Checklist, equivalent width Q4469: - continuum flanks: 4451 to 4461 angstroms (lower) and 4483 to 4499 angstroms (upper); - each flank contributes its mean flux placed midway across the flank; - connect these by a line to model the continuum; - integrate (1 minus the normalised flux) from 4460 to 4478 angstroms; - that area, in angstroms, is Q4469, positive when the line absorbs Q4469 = -2.6 angstroms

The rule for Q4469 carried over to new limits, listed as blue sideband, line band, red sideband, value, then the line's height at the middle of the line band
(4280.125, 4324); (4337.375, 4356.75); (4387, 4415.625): -3.57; 8.92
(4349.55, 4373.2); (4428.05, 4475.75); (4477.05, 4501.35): 3.29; 12.7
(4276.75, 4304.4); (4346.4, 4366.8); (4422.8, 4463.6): -4.17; 9.2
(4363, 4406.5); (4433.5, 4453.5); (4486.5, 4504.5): -0.54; 11.9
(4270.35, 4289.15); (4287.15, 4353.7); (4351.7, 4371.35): 2.28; 9.35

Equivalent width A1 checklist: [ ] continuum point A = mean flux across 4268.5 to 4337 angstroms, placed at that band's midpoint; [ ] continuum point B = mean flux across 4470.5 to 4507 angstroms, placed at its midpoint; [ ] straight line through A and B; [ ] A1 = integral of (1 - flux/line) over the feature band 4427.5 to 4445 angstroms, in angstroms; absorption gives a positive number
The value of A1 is 0.4 angstroms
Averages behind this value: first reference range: 8.3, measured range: 11.9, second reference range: 13.7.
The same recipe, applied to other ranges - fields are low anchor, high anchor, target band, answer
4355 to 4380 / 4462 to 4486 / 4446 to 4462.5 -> 2.6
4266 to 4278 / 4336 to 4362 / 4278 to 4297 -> -0.6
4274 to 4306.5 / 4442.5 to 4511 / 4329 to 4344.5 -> -4.8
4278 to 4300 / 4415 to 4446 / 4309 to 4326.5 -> -1.6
